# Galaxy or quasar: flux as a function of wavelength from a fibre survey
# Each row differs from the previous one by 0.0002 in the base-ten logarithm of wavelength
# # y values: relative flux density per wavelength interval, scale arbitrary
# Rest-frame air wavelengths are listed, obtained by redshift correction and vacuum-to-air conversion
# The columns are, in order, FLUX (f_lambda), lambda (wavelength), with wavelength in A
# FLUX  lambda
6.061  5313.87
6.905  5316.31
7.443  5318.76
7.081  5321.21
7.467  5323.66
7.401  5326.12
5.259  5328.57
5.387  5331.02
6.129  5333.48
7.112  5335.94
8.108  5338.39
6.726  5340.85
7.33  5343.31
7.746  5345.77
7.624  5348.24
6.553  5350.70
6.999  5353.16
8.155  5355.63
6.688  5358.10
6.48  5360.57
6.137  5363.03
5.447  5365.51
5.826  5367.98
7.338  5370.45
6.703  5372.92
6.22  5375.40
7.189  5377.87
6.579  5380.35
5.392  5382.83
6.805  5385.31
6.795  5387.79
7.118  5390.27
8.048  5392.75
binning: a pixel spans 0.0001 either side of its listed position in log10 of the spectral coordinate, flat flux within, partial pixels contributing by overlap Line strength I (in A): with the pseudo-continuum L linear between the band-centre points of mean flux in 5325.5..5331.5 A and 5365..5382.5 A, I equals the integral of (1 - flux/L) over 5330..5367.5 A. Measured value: -3.9 A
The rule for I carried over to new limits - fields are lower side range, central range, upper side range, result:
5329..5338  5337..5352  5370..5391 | -2.3 A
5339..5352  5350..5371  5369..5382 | 1.2 A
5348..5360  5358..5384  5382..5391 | 1.8 A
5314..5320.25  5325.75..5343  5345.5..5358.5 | 1.3 A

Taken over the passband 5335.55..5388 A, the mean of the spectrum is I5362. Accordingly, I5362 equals 6.81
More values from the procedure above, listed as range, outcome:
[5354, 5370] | 6.51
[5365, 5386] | 6.41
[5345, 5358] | 7.34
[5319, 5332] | 6.61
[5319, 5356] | 6.99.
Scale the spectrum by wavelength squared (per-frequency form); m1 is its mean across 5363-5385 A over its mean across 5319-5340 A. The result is 0.95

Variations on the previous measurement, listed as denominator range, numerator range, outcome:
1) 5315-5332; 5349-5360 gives 1.07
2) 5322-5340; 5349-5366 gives 1.01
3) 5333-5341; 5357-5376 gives 0.90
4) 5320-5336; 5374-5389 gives 1.02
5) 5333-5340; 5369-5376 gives 0.95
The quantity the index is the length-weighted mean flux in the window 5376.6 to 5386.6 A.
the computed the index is 6.49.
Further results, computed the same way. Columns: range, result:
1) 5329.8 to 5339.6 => 6.68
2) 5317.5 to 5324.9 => 7.32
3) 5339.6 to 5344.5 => 7.03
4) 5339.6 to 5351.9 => 7.2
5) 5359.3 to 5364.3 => 6.3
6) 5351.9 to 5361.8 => 7.08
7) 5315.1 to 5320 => 7.17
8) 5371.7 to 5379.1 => 6.7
